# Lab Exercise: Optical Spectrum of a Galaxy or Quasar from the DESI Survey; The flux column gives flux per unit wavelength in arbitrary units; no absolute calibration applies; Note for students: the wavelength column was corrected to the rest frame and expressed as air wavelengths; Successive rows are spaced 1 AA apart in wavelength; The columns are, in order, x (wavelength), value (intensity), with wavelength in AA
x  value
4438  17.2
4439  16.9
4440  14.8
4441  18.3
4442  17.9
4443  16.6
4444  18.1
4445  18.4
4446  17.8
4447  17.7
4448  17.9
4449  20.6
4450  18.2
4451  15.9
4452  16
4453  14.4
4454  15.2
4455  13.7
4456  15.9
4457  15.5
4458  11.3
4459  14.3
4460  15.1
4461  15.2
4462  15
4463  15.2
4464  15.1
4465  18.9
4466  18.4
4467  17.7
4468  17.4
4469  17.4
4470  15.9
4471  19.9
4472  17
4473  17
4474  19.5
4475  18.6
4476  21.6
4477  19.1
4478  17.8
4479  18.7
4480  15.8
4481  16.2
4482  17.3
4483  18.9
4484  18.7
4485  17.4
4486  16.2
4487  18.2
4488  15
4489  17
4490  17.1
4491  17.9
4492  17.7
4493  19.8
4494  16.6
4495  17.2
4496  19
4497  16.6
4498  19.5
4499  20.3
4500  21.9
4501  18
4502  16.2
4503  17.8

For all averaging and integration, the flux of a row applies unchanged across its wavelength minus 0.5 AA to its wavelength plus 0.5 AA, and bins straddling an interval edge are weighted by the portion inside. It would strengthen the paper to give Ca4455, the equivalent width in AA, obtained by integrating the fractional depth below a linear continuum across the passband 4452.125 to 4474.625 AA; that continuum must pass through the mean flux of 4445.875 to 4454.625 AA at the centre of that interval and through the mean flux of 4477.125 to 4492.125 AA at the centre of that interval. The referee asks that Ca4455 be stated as 1.3 AA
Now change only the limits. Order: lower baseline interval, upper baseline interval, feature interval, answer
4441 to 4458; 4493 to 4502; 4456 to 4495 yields 1.3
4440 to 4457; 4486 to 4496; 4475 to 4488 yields -0.5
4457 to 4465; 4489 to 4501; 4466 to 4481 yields -1.8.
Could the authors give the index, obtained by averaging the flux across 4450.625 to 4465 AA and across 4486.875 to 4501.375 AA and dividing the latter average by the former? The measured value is 1.2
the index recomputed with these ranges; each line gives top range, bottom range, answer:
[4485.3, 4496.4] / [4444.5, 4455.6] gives 1.03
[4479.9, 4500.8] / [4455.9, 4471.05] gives 1.11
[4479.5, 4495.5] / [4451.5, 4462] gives 1.18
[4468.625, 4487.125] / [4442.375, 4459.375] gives 1.10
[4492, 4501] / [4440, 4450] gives 1.04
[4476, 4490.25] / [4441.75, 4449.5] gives 0.97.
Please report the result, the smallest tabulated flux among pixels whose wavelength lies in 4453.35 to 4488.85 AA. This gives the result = 11.3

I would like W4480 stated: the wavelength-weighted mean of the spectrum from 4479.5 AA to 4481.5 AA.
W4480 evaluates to 16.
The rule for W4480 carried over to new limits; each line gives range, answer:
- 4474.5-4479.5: 19.2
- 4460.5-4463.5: 15.1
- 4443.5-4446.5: 18.1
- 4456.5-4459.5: 13.7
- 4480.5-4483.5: 17.5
